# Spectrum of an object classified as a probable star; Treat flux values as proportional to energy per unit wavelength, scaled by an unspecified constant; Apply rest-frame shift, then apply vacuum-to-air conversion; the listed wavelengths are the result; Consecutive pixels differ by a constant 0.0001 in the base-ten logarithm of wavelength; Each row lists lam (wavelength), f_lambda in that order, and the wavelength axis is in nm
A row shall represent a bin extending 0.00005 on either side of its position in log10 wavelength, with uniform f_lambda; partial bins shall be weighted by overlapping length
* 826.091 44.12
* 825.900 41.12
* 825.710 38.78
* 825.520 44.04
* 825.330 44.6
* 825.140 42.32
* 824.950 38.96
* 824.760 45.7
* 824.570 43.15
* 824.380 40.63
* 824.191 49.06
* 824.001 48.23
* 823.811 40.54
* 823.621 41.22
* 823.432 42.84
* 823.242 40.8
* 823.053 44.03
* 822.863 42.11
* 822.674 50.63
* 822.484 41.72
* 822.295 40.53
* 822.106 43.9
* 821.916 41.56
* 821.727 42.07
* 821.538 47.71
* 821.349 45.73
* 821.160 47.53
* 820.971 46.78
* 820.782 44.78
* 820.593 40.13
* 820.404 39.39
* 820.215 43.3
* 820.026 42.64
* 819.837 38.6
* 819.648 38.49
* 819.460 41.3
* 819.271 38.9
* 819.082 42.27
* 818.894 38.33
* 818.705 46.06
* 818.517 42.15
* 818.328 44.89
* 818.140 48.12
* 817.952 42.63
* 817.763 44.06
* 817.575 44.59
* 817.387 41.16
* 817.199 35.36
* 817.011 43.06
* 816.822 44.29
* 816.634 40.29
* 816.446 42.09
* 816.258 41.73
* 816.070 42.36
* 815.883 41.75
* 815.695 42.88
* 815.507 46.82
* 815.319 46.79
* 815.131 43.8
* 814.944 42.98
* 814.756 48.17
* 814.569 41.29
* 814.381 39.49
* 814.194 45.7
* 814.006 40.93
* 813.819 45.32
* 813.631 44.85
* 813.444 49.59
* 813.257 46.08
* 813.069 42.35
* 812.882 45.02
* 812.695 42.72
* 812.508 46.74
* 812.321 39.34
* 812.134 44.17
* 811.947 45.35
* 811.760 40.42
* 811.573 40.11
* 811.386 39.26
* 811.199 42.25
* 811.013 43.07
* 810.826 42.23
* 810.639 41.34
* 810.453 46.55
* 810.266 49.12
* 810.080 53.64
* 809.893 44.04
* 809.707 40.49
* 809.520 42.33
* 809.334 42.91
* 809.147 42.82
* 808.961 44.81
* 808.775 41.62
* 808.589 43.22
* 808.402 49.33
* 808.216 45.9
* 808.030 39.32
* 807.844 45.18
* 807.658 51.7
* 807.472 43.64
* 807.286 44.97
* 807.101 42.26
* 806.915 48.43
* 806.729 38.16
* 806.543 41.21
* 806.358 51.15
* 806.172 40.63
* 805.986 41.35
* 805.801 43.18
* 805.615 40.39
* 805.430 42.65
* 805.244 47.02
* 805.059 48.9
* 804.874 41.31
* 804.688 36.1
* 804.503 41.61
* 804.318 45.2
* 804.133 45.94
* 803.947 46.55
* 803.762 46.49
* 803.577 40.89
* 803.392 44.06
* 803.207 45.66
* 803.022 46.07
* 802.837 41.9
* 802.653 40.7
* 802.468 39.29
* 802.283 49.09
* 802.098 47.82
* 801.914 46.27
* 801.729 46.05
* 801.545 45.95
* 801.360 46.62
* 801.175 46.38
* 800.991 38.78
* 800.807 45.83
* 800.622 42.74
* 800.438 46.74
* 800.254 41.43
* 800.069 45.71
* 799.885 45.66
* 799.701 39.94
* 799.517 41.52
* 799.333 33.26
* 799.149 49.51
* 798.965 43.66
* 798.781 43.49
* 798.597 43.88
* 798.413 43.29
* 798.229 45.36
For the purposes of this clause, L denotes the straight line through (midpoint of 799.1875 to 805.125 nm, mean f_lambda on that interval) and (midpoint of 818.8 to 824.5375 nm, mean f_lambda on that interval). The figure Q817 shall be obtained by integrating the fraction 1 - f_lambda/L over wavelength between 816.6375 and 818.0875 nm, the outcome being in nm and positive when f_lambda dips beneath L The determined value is 0.03 nm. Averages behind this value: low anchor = 43.8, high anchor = 42.9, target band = 42.2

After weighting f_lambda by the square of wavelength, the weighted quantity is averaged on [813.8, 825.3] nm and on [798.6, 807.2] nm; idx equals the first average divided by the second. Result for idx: 1.0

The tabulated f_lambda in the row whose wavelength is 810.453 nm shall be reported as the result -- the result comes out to 46.55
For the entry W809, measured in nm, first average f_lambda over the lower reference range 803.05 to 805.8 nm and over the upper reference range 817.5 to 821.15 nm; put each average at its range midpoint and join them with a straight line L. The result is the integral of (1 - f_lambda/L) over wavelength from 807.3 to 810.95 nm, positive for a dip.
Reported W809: -0.111 nm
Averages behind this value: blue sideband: 43.8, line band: 44.7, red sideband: 42.6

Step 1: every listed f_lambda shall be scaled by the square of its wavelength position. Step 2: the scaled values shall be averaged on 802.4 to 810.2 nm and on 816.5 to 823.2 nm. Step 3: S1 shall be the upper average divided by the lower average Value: 1.0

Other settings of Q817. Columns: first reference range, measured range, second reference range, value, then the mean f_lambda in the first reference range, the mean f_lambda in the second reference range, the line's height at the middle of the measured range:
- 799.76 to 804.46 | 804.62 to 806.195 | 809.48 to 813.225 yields 0.060 nm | 44.6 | 43.6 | 44.3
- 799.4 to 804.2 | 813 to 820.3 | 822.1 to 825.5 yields 0.123 nm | 44.3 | 43.4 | 43.7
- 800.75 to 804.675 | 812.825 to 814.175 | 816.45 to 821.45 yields -0.055 nm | 44.4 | 42.5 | 43.1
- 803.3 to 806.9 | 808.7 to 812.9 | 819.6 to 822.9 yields -0.011 nm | 43.4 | 43.3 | 43.4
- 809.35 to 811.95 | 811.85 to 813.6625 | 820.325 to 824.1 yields -0.045 nm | 43.5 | 43.6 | 43.5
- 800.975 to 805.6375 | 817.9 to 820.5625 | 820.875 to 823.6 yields 0.135 nm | 44.3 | 44.1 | 44.1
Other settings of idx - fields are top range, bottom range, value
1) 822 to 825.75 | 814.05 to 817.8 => 1.03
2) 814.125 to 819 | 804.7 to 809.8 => 1.01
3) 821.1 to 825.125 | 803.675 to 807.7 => 1.04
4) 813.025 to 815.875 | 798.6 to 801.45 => 1.06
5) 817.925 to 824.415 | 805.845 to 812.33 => 1.01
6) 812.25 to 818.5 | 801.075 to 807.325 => 1.01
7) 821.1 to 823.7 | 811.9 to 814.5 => 1.01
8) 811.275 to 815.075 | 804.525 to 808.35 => 1.01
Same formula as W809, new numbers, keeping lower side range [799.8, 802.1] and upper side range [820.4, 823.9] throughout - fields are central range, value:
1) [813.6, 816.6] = 0.03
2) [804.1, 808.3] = 0.08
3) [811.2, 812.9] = 0.07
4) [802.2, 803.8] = 0.04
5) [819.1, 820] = 0.08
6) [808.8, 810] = 0.04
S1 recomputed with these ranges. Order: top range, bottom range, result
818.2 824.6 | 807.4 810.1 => 1.00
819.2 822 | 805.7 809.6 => 1.00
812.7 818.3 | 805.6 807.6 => 1.02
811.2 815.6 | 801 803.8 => 1.01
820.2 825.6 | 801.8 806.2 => 1.04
